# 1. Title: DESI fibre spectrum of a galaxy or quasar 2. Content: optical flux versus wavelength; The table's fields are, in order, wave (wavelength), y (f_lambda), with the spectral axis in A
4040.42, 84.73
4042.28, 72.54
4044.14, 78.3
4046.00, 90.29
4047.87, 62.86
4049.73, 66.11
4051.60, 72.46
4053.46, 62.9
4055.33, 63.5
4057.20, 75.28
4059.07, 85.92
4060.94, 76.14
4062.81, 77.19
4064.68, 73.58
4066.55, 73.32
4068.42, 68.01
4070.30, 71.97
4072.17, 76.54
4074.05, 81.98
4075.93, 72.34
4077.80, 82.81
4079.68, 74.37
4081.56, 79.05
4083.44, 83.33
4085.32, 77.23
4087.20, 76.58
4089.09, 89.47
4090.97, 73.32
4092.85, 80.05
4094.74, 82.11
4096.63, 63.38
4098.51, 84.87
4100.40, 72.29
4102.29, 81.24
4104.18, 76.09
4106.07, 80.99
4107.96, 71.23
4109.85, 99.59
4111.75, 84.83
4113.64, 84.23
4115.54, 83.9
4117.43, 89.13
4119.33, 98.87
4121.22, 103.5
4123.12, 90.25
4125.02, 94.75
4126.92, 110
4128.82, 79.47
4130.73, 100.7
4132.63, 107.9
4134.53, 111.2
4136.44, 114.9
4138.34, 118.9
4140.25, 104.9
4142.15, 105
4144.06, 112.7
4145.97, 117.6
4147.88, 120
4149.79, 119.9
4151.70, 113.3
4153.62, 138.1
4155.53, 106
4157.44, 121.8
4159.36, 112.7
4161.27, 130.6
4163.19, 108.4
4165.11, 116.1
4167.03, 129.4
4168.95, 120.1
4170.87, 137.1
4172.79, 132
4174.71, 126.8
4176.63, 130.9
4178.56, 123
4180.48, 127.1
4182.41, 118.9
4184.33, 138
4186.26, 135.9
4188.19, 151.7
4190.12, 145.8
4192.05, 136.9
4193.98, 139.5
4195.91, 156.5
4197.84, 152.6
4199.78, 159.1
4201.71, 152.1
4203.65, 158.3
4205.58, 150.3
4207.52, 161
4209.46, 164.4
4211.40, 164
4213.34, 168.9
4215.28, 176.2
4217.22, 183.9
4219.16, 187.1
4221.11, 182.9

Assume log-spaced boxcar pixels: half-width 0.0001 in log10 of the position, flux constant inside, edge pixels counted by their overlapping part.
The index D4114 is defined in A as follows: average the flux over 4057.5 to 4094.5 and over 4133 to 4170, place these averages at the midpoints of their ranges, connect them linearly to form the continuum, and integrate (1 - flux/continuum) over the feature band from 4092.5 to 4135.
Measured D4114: 4.1 A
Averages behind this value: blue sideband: 77.6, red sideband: 117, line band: 88.2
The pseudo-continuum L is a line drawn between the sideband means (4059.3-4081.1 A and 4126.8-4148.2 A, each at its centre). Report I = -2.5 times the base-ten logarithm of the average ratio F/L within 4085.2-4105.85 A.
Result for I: 0.13 mag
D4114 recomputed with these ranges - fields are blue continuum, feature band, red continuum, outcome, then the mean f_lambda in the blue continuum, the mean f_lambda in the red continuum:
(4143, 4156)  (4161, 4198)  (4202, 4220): 2.6 A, 119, 168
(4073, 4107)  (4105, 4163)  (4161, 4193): 0.3 A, 78.4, 130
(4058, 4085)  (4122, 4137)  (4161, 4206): 1.0 A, 76.9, 137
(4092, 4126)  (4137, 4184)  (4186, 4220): 1.5 A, 84.6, 158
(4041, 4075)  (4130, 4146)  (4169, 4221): 1.1 A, 73.9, 149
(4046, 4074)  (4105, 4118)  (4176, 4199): 1.9 A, 72.8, 138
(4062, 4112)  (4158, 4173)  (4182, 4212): 0.7 A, 78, 149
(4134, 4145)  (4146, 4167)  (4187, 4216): 0.7 A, 111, 155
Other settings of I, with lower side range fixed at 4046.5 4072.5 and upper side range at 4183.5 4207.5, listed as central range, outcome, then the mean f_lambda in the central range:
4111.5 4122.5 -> 0.15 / 91.2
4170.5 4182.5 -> 0.08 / 128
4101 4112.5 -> 0.20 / 82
